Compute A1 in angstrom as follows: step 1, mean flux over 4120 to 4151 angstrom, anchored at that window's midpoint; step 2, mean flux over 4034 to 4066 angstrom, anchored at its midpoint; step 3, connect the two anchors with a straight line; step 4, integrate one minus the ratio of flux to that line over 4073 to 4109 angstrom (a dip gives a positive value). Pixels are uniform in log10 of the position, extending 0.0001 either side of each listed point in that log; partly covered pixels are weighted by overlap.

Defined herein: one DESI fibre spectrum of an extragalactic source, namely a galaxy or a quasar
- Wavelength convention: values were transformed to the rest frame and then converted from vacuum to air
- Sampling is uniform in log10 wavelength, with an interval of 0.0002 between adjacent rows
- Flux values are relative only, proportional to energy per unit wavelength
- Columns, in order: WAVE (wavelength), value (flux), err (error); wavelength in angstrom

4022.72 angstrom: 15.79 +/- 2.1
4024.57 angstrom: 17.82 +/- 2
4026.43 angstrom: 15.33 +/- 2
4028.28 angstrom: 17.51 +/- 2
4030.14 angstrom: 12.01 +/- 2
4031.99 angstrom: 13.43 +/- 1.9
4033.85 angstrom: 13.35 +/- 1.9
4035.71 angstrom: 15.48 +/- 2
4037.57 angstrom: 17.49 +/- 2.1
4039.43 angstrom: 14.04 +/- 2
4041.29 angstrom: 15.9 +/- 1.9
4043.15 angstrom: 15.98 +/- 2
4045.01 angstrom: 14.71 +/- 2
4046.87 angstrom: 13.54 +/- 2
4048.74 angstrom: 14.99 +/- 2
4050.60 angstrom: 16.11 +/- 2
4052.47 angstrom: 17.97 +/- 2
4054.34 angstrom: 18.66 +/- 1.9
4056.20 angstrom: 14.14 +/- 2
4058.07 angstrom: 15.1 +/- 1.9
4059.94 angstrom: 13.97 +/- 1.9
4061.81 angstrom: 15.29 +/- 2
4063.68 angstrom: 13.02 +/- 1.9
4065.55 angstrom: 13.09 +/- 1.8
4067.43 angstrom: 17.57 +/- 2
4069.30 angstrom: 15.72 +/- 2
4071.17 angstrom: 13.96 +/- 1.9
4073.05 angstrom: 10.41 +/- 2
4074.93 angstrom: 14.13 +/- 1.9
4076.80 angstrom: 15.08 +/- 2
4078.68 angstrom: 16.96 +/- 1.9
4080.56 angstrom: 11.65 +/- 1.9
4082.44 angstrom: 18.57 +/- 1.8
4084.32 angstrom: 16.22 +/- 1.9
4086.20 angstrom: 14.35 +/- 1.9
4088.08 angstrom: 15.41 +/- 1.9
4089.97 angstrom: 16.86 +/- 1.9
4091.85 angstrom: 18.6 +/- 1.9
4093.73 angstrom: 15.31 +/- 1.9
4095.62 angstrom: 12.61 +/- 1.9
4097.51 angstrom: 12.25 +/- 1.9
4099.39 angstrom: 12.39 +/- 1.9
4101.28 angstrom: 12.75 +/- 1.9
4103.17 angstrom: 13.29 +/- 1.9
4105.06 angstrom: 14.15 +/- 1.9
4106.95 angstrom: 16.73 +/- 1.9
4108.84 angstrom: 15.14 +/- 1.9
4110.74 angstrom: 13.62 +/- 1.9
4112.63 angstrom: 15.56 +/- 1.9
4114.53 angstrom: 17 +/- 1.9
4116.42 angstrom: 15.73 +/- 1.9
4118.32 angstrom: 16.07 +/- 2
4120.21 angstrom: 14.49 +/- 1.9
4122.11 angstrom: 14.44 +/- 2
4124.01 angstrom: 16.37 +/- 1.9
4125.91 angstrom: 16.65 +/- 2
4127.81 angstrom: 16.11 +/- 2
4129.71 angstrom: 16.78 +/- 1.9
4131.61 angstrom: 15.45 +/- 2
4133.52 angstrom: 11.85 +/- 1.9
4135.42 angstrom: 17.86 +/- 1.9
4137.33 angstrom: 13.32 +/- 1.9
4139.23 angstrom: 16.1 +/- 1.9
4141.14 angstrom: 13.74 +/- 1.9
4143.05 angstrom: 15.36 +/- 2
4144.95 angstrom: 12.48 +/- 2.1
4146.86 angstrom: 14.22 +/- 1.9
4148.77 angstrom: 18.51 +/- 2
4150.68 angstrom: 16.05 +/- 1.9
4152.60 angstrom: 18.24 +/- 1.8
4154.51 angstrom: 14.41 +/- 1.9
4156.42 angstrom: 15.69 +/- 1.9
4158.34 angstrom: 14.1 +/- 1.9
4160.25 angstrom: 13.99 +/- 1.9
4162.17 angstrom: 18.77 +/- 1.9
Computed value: 1.3 angstrom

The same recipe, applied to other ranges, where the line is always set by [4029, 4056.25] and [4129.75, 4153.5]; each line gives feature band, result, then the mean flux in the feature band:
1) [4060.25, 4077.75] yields 1.2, 14.2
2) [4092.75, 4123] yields 1.6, 14.5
